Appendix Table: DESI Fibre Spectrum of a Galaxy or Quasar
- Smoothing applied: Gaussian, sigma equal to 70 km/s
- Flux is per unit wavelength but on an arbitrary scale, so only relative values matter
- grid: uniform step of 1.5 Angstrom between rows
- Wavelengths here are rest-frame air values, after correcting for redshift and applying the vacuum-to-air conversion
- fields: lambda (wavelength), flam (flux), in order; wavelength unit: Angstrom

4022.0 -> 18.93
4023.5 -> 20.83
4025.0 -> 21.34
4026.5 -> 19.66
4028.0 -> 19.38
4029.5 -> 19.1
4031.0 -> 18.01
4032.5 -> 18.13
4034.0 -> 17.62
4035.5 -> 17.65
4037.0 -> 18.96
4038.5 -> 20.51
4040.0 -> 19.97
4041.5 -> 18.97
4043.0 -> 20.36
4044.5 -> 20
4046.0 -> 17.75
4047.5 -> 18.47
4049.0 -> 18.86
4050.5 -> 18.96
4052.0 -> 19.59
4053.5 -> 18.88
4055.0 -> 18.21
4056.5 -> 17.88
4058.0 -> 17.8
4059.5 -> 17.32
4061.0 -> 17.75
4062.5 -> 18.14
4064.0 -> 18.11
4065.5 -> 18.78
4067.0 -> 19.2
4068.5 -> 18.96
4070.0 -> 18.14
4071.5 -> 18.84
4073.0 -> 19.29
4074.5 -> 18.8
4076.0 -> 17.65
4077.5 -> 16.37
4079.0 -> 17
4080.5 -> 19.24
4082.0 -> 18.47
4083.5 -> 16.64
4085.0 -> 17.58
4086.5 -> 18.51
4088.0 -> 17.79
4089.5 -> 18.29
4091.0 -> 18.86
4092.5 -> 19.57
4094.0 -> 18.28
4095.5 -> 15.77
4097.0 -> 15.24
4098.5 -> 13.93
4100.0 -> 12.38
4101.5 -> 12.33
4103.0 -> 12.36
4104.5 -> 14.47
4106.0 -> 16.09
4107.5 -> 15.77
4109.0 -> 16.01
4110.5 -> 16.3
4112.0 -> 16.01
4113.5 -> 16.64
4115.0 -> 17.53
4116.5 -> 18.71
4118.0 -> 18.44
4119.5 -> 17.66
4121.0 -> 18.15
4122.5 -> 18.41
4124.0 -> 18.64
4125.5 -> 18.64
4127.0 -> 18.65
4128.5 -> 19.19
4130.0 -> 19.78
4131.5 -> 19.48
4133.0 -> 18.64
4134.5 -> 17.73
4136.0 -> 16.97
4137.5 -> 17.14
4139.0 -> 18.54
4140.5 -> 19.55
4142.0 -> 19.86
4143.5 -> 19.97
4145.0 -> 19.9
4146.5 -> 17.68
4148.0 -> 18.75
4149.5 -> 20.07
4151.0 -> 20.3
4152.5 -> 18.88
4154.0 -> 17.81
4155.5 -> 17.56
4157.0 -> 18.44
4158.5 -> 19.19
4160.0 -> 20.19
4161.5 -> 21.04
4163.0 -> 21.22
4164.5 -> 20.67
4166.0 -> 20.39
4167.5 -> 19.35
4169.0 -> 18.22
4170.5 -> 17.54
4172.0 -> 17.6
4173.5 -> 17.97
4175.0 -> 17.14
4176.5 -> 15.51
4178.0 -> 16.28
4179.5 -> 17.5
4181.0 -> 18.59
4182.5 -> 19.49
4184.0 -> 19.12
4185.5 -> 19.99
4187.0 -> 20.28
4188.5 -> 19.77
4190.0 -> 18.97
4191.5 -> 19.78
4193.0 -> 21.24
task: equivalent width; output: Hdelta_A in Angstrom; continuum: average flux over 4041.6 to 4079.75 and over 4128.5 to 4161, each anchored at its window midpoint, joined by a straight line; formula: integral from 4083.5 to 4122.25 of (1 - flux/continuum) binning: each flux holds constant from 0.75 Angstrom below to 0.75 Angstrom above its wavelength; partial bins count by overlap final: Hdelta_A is 4.4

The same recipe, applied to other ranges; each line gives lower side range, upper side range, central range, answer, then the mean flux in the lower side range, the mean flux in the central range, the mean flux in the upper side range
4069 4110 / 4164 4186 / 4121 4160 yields -2.4 Angstrom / 16.8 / 18.8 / 18.3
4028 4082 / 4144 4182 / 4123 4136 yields 0.0 Angstrom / 18.6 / 18.7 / 18.7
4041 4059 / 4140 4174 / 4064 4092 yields 1.0 Angstrom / 18.8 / 18.3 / 19.2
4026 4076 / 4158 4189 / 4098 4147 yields 3.9 Angstrom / 18.7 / 17.3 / 18.9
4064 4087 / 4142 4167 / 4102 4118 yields 2.3 Angstrom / 18.2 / 16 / 19.5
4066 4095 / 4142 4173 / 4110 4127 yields 0.9 Angstrom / 18.3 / 17.8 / 19.2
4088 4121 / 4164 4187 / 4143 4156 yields -1.0 Angstrom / 16.3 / 19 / 18.4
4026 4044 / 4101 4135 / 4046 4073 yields 0.0 Angstrom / 19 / 18.5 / 17.2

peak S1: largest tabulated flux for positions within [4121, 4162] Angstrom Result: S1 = 21.04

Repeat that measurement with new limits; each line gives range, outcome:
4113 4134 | 19.78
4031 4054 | 20.51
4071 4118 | 19.57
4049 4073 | 19.59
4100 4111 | 16.3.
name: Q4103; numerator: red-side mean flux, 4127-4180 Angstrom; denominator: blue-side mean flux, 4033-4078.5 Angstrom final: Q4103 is 1.01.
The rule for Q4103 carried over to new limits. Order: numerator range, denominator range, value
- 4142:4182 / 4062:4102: 1.07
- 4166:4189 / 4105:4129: 1.05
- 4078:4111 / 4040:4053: 0.86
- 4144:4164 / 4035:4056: 1.01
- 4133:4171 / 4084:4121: 1.16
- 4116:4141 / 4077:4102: 1.09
